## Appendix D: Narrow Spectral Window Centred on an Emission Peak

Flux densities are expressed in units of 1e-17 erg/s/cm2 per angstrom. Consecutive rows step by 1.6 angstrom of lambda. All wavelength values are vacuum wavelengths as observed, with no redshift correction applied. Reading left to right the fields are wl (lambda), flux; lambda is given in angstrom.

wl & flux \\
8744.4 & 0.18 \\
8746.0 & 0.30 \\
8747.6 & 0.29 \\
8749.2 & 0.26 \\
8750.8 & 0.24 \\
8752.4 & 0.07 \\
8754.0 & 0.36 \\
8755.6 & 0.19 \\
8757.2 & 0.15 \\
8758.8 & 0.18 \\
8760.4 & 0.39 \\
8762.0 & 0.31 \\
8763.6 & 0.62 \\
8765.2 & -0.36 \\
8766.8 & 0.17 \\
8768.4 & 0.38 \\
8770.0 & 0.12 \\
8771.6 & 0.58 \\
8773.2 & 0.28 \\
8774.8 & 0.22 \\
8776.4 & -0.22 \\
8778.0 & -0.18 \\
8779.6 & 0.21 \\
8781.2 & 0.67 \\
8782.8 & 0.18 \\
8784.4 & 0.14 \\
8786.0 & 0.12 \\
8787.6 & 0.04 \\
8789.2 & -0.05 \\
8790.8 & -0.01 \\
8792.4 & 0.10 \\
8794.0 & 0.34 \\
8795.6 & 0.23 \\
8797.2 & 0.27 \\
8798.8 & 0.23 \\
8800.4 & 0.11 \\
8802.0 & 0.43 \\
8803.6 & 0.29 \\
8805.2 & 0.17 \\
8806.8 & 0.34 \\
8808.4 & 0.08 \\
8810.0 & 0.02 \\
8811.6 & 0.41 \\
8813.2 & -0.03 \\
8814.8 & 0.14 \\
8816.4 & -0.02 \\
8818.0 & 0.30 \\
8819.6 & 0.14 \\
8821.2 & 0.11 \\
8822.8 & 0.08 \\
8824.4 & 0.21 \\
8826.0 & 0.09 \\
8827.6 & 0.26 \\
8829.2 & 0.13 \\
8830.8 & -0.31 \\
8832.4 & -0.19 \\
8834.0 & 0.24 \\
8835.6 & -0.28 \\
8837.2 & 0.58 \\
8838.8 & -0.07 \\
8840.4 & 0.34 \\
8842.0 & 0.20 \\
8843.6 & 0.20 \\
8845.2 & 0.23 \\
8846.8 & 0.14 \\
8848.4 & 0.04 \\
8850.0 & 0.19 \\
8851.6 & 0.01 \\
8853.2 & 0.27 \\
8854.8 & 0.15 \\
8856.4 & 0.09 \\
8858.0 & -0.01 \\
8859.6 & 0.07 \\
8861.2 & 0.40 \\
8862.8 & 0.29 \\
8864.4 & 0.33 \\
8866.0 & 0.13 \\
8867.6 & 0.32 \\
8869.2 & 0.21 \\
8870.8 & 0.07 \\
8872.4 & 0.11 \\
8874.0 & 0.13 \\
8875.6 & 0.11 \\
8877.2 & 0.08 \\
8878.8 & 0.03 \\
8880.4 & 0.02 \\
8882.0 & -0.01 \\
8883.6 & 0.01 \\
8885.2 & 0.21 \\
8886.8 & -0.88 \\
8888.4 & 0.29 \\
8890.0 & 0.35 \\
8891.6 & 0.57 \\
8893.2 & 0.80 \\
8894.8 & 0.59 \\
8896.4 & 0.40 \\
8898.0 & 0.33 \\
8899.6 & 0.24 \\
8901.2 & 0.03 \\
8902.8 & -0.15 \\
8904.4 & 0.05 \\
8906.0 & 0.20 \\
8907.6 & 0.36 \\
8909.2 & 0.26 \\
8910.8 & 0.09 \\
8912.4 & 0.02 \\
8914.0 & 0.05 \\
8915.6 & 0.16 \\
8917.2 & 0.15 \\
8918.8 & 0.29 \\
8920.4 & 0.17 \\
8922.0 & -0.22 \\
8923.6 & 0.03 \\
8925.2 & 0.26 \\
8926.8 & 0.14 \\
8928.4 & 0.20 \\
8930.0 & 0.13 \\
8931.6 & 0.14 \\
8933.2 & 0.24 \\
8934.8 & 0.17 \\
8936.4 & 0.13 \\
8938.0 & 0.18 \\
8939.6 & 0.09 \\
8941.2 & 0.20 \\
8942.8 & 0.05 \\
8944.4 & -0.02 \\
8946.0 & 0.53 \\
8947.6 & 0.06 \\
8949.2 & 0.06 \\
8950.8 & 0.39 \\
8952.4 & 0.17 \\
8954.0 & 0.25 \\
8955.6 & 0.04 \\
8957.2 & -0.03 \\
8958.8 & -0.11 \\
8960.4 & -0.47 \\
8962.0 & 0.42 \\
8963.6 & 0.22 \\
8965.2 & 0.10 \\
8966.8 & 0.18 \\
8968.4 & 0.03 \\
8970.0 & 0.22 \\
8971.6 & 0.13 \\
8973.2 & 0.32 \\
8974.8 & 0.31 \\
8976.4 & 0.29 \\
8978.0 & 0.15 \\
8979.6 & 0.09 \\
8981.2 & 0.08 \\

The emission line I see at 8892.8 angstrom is Hgamma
